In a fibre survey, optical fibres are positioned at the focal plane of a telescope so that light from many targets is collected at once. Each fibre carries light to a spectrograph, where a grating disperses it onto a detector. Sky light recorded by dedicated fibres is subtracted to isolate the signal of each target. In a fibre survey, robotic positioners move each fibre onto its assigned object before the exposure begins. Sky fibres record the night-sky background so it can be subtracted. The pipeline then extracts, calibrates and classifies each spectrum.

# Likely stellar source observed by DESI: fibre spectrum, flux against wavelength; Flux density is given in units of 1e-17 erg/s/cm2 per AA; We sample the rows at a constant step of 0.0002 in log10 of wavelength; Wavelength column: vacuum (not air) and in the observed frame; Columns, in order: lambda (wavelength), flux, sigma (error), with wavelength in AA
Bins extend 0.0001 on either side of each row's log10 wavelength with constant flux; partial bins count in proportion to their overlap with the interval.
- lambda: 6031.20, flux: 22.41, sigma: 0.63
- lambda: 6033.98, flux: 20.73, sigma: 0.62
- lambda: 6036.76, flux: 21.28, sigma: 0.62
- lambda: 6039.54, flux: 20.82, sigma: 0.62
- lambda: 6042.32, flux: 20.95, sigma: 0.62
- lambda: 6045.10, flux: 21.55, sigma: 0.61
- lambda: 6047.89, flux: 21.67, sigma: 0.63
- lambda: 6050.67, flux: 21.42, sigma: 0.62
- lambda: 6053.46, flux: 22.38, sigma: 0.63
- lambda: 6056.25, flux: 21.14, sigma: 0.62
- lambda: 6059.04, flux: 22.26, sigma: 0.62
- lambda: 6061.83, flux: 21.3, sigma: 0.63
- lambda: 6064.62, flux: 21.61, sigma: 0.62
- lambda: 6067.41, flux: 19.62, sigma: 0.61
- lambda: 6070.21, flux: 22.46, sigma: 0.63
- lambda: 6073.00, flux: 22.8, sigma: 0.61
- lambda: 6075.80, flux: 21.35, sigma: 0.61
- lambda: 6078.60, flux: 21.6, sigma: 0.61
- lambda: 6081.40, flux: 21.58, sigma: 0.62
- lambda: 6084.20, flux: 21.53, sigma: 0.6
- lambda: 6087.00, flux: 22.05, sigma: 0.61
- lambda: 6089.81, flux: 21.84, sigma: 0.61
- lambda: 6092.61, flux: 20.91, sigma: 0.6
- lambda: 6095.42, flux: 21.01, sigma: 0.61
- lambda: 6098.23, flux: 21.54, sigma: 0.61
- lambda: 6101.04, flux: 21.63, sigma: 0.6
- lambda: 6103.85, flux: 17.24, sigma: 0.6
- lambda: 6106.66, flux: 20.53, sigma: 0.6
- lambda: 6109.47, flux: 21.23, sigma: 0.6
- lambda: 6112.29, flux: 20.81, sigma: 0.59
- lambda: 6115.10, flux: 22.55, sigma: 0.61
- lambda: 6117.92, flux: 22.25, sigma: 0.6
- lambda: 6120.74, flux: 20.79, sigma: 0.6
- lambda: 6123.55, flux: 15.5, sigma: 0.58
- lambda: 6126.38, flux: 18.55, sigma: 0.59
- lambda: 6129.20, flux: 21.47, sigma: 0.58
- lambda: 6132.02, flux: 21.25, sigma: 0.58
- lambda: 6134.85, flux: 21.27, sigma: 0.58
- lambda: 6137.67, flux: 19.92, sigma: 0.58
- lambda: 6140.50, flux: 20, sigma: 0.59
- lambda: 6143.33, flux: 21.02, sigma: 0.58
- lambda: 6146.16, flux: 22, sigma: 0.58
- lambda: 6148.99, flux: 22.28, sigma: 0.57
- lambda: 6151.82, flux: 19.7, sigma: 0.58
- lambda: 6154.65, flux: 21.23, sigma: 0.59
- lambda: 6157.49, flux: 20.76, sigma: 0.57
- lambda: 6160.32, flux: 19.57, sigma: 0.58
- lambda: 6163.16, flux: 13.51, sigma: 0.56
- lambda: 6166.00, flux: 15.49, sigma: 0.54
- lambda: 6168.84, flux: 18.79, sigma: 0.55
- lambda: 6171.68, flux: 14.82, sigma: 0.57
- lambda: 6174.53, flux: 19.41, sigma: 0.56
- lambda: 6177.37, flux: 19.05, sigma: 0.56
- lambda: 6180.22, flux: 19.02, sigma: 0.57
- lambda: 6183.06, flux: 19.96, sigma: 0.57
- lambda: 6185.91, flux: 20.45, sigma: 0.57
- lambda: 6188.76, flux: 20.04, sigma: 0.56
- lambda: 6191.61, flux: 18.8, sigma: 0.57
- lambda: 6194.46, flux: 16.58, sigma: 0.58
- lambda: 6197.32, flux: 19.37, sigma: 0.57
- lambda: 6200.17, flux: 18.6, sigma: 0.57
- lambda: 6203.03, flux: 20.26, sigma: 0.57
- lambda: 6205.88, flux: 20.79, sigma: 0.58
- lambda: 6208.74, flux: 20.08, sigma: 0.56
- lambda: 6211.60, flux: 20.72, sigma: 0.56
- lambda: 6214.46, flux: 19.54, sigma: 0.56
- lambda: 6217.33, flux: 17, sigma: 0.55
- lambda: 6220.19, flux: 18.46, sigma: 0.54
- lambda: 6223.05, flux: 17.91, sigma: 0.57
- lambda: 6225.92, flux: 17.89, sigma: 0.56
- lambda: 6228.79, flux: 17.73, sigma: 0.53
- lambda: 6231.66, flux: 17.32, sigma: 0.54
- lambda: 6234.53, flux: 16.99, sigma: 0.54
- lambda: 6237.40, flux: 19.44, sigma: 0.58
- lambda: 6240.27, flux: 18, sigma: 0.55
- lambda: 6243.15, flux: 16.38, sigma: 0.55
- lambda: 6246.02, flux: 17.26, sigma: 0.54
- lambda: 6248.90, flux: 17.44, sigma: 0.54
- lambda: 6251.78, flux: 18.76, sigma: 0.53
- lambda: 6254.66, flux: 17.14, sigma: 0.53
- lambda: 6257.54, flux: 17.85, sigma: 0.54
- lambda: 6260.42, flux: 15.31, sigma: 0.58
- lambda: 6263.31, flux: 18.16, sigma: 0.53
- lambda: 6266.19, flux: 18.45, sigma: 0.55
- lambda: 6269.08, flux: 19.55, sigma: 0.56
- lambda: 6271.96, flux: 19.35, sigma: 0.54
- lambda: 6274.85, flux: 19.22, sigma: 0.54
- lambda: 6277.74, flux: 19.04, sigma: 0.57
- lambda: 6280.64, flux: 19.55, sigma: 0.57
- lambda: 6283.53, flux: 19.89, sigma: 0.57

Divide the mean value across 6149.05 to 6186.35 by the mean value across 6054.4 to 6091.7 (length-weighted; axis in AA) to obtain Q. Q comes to 0.86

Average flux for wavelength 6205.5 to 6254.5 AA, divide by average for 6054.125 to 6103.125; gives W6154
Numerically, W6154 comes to 0.85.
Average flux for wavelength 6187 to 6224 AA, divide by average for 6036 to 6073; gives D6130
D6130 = 0.9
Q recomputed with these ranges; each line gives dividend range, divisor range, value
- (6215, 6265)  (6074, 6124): 0.84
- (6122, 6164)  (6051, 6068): 0.93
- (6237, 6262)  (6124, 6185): 0.90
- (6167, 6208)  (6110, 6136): 0.93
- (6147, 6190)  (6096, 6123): 0.91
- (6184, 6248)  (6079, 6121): 0.88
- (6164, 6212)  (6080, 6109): 0.90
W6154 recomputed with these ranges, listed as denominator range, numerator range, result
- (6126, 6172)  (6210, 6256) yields 0.92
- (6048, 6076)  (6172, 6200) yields 0.88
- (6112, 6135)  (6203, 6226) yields 0.94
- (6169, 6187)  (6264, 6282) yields 1.02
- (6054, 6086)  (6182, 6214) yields 0.91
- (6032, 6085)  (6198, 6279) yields 0.86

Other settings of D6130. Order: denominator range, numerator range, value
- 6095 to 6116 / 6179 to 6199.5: 0.92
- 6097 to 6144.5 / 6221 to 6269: 0.87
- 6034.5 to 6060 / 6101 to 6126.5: 0.94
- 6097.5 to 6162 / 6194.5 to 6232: 0.92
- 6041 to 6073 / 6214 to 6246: 0.83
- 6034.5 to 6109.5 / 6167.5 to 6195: 0.88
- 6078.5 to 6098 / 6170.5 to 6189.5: 0.88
